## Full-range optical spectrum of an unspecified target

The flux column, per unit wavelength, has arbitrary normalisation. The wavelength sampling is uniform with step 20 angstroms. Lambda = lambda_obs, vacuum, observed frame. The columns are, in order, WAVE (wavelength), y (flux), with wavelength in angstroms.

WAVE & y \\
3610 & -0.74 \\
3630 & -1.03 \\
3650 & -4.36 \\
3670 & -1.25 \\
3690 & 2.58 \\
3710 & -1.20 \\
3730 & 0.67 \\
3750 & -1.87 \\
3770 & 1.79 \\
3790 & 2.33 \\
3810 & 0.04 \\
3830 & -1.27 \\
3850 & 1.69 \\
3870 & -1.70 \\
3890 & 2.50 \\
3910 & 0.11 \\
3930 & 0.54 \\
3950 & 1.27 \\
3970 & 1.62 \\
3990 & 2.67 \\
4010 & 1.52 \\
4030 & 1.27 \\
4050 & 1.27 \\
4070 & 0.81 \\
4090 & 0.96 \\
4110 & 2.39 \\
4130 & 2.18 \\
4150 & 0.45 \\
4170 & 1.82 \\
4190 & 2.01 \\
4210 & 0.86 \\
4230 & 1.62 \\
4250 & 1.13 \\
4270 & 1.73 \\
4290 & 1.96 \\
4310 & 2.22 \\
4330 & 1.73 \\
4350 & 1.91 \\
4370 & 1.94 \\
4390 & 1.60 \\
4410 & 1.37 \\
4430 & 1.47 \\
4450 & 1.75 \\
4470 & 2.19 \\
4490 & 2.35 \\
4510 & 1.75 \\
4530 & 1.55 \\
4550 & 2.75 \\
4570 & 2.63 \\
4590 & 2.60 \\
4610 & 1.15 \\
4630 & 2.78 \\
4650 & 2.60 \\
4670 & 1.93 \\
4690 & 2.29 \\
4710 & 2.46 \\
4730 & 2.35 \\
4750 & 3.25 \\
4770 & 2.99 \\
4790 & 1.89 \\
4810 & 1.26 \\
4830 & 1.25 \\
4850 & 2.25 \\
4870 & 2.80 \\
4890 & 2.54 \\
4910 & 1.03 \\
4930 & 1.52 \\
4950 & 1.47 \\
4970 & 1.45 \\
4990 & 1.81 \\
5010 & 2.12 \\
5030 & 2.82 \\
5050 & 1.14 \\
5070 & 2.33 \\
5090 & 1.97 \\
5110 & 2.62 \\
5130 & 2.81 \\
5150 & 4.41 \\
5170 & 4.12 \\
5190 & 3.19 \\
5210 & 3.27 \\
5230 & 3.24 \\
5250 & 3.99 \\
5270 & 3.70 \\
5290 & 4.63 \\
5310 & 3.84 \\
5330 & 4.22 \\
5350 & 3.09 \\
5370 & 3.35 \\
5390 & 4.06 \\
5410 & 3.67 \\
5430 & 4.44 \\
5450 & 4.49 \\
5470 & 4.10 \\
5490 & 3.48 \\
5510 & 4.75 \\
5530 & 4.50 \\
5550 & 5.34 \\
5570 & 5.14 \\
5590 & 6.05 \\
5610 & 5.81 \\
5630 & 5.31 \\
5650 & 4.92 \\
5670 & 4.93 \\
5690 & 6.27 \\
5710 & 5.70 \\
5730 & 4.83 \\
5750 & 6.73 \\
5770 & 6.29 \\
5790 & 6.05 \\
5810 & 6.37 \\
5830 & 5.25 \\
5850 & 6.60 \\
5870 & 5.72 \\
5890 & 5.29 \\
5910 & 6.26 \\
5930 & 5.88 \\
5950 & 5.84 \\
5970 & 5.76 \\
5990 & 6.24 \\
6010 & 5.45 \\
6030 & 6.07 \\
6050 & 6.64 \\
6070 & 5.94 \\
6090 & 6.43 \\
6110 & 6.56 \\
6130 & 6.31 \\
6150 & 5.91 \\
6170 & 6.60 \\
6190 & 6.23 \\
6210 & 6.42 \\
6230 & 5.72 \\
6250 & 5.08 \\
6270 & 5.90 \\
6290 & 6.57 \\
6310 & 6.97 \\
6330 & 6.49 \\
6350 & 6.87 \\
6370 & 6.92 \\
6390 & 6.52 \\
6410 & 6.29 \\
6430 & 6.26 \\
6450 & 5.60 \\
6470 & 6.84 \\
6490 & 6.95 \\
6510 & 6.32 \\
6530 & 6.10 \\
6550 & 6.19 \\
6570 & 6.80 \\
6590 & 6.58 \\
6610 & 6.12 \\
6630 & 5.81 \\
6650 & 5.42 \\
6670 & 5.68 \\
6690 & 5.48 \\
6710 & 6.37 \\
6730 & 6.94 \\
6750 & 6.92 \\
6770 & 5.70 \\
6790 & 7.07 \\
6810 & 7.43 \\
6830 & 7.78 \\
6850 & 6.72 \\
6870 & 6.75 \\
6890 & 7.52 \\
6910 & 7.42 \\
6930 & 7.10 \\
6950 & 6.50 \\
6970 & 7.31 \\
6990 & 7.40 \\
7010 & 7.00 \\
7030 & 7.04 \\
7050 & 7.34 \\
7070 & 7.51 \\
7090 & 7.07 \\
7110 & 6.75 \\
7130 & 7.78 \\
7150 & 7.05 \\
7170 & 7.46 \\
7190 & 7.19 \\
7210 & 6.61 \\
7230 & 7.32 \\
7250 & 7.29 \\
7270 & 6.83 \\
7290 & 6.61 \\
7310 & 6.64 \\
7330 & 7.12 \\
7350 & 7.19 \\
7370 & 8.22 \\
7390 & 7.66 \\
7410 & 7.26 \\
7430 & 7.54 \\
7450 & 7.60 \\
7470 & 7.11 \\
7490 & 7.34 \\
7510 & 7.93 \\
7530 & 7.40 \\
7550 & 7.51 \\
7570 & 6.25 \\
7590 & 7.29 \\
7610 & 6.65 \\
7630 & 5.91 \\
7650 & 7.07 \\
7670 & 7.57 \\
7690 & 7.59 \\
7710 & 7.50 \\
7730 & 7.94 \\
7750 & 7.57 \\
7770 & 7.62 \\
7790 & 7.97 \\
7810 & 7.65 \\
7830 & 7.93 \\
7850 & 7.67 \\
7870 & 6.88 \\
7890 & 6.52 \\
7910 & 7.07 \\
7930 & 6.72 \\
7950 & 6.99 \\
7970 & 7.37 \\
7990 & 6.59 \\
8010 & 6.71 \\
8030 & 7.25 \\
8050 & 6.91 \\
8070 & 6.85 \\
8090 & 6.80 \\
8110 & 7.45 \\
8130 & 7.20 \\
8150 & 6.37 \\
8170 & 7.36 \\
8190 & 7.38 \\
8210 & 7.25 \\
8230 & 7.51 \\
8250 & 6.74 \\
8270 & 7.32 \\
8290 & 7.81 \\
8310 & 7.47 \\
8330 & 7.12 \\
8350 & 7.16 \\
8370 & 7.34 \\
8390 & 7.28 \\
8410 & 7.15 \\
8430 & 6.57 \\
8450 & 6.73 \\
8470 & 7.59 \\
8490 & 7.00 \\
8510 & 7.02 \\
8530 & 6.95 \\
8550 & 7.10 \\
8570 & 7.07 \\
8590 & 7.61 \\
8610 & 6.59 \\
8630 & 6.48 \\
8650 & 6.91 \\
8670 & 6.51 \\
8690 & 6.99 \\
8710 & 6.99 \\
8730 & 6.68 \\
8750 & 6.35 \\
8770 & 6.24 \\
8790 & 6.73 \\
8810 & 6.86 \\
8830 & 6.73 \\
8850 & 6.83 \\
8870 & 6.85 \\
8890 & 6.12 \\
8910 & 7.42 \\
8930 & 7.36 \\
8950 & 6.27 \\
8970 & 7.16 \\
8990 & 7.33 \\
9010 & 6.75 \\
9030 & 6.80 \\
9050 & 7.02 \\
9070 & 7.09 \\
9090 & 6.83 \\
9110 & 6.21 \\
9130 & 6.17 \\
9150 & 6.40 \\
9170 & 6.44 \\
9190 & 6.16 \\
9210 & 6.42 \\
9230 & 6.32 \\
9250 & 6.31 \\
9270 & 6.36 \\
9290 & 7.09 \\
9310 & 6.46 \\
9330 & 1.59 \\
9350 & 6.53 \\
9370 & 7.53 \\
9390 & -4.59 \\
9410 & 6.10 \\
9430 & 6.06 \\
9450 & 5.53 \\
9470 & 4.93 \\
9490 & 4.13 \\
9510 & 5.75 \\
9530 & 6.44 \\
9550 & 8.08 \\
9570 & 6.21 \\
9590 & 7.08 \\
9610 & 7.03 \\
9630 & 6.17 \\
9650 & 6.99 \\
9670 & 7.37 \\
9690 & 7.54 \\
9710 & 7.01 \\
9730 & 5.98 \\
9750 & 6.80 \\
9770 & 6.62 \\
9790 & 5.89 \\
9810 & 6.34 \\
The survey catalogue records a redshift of 0.285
